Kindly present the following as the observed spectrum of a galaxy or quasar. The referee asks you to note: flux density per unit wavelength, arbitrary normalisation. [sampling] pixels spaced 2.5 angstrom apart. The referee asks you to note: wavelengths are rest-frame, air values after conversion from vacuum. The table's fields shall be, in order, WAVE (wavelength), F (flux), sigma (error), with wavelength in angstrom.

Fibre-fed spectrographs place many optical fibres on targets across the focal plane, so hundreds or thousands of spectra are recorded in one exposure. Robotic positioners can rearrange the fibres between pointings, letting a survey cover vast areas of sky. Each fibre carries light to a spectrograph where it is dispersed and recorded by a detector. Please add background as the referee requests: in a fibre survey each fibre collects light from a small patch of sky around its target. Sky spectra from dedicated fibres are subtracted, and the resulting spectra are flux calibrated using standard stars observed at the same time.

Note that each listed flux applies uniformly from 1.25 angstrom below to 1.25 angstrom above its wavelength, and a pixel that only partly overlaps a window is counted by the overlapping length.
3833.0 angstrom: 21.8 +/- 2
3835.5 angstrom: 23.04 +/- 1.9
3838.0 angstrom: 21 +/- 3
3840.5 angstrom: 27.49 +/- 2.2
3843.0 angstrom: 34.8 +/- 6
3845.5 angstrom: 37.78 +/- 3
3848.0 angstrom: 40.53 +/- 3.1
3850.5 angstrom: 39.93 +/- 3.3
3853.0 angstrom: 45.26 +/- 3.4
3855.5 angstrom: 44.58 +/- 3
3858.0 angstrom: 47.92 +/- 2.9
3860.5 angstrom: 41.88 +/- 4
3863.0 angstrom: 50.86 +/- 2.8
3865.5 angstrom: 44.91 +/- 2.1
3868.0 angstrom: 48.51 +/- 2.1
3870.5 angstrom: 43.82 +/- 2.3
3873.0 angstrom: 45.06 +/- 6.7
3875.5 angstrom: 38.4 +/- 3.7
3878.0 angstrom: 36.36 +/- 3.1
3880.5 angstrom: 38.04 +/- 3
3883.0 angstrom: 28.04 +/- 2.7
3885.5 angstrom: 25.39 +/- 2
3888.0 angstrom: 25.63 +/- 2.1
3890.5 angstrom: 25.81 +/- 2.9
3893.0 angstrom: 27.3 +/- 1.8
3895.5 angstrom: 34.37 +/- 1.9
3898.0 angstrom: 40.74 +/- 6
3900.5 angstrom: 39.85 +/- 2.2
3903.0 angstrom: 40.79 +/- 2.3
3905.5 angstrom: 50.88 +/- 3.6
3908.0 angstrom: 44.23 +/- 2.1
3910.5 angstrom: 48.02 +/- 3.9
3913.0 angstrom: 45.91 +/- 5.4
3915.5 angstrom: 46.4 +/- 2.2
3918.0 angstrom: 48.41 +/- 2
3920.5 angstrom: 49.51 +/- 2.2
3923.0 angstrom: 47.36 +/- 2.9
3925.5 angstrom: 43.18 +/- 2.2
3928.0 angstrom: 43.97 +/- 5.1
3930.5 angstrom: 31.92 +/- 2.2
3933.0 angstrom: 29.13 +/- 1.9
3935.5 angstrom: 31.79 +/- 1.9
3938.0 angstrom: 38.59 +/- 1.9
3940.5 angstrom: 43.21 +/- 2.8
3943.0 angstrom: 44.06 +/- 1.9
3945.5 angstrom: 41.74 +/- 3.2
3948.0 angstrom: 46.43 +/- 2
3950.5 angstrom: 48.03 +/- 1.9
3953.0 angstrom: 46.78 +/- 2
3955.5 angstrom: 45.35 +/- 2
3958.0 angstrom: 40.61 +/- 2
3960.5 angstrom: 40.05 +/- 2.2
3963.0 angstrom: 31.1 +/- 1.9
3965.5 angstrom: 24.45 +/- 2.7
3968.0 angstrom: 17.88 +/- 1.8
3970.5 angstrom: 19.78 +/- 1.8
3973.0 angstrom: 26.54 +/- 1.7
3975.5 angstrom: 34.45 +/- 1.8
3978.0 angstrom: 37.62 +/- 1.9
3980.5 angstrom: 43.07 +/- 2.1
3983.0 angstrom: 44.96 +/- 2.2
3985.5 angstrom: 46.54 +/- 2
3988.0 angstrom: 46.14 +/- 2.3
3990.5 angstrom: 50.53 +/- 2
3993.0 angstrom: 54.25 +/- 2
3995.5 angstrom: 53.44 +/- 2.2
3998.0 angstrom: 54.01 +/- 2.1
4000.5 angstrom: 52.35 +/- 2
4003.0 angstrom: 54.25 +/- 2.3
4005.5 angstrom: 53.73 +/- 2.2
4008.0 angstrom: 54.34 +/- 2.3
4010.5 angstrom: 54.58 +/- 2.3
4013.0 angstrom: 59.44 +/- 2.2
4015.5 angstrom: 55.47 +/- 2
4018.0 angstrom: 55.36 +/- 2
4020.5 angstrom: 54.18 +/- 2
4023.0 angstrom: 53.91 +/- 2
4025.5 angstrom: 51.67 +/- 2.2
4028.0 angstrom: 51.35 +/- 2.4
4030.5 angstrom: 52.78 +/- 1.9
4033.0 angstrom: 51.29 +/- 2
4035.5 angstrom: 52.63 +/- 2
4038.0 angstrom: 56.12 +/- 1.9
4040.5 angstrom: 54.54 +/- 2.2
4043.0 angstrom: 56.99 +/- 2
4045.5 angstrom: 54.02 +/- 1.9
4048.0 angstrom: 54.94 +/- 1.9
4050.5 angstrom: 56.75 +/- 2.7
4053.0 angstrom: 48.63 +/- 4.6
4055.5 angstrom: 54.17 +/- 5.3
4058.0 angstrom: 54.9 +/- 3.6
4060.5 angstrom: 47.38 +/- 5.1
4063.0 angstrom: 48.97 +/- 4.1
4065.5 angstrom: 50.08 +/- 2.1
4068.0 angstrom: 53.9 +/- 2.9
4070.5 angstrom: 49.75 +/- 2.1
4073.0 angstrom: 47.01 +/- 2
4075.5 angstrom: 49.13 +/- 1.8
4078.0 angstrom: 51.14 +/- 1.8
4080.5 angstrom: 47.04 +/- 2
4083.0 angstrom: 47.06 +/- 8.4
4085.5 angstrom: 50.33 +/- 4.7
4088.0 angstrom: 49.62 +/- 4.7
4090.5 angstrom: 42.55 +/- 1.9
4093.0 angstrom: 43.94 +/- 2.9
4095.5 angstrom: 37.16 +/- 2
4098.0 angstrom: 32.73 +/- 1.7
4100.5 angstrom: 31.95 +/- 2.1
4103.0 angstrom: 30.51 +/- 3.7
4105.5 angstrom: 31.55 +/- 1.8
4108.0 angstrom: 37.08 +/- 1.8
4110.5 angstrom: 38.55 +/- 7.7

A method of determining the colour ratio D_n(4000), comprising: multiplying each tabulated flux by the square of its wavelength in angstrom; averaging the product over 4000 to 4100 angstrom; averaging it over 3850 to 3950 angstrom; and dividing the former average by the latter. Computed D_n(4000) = 1.35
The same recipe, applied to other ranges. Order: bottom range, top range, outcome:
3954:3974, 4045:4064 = 1.77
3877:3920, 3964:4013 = 1.20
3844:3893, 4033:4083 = 1.46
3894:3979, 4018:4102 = 1.34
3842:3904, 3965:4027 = 1.28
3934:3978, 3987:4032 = 1.51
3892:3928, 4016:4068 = 1.30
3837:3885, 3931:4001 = 1.07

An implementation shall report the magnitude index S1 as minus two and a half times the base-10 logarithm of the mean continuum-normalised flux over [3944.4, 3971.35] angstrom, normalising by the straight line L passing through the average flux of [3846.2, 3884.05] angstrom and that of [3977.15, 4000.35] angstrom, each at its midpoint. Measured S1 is 0.26 mag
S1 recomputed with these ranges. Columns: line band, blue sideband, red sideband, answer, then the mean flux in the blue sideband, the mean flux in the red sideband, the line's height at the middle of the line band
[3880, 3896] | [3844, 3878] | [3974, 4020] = 0.488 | 43.5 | 50.2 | 44.8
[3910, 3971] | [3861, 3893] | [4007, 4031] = 0.120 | 37.3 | 54.4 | 44.9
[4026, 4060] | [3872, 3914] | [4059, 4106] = -0.238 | 37.2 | 44.6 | 43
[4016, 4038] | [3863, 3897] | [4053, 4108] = -0.237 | 36.1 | 45.2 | 42.8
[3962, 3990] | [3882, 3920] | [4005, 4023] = 0.406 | 38.4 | 55.3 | 49.6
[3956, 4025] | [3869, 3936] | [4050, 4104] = -0.051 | 39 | 46.5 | 42.8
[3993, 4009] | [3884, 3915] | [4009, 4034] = -0.051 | 37.6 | 54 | 51.3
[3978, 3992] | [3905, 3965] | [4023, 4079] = 0.025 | 42.4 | 52.2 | 46.7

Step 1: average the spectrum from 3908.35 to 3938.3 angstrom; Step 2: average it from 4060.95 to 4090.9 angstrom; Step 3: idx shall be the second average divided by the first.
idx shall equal 1.2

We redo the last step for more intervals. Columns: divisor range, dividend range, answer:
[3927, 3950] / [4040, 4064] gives 1.35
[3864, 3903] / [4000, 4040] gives 1.48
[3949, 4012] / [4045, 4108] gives 1.08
